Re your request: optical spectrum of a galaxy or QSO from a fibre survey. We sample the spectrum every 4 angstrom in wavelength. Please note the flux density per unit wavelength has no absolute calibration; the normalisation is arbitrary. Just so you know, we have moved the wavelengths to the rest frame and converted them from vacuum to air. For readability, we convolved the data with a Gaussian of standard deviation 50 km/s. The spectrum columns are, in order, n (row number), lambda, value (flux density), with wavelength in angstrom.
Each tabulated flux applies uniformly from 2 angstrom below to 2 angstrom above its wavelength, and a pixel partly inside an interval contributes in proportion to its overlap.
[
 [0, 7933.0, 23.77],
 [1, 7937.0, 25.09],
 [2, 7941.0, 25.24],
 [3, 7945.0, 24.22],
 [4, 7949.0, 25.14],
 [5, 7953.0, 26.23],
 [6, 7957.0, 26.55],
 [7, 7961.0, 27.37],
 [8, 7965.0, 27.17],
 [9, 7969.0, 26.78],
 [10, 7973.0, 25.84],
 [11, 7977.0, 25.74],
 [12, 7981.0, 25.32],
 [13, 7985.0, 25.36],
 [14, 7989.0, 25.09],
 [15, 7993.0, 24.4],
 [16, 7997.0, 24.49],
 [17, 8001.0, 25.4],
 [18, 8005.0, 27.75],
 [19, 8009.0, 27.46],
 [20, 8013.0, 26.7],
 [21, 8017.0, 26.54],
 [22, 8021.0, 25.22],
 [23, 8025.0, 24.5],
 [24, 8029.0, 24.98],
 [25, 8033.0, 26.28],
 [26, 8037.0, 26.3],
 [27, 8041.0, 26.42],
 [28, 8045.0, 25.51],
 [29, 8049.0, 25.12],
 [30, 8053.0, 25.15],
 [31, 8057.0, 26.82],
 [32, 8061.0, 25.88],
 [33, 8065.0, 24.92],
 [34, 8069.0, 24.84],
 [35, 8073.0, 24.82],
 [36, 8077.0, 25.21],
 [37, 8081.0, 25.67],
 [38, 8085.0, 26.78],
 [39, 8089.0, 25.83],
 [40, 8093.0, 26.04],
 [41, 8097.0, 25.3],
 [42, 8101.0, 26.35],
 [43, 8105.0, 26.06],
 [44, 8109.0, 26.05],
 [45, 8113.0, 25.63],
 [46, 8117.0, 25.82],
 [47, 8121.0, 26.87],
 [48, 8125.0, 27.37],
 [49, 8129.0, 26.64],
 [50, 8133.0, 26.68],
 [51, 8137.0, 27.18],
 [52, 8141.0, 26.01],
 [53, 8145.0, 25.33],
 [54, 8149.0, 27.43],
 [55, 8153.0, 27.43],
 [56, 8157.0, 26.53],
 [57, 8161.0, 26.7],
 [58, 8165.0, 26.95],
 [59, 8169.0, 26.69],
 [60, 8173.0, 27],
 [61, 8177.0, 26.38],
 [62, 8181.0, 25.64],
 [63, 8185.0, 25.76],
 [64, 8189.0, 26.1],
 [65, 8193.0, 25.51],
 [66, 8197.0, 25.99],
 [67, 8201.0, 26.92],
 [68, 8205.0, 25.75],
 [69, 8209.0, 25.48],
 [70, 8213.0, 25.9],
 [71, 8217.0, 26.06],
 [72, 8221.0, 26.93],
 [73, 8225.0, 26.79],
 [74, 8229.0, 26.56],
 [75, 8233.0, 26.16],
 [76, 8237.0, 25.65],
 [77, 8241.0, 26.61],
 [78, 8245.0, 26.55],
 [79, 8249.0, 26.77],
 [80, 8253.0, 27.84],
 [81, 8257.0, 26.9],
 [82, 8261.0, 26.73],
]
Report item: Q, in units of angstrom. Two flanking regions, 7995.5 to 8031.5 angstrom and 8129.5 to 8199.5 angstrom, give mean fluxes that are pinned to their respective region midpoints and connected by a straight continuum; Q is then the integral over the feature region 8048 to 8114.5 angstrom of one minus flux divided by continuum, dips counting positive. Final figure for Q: 1.2 angstrom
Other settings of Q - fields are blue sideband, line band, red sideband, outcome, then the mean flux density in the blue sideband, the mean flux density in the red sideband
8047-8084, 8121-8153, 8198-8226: -1.1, 25.4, 26.2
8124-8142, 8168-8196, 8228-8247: 0.4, 26.8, 26.3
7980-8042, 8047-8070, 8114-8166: 0.5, 25.8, 26.7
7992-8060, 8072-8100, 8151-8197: 0.4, 25.8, 26.4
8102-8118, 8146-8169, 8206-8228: -0.8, 25.9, 26.2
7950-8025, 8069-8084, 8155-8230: 0.5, 26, 26.3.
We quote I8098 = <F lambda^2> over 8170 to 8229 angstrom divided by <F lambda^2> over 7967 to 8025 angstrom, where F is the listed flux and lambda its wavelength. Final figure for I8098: 1.07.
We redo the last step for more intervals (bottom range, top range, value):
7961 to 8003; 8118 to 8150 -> 1.08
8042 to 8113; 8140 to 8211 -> 1.05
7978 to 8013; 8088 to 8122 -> 1.04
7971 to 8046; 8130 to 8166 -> 1.07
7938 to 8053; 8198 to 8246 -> 1.08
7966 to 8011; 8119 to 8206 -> 1.07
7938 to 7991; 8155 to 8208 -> 1.07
